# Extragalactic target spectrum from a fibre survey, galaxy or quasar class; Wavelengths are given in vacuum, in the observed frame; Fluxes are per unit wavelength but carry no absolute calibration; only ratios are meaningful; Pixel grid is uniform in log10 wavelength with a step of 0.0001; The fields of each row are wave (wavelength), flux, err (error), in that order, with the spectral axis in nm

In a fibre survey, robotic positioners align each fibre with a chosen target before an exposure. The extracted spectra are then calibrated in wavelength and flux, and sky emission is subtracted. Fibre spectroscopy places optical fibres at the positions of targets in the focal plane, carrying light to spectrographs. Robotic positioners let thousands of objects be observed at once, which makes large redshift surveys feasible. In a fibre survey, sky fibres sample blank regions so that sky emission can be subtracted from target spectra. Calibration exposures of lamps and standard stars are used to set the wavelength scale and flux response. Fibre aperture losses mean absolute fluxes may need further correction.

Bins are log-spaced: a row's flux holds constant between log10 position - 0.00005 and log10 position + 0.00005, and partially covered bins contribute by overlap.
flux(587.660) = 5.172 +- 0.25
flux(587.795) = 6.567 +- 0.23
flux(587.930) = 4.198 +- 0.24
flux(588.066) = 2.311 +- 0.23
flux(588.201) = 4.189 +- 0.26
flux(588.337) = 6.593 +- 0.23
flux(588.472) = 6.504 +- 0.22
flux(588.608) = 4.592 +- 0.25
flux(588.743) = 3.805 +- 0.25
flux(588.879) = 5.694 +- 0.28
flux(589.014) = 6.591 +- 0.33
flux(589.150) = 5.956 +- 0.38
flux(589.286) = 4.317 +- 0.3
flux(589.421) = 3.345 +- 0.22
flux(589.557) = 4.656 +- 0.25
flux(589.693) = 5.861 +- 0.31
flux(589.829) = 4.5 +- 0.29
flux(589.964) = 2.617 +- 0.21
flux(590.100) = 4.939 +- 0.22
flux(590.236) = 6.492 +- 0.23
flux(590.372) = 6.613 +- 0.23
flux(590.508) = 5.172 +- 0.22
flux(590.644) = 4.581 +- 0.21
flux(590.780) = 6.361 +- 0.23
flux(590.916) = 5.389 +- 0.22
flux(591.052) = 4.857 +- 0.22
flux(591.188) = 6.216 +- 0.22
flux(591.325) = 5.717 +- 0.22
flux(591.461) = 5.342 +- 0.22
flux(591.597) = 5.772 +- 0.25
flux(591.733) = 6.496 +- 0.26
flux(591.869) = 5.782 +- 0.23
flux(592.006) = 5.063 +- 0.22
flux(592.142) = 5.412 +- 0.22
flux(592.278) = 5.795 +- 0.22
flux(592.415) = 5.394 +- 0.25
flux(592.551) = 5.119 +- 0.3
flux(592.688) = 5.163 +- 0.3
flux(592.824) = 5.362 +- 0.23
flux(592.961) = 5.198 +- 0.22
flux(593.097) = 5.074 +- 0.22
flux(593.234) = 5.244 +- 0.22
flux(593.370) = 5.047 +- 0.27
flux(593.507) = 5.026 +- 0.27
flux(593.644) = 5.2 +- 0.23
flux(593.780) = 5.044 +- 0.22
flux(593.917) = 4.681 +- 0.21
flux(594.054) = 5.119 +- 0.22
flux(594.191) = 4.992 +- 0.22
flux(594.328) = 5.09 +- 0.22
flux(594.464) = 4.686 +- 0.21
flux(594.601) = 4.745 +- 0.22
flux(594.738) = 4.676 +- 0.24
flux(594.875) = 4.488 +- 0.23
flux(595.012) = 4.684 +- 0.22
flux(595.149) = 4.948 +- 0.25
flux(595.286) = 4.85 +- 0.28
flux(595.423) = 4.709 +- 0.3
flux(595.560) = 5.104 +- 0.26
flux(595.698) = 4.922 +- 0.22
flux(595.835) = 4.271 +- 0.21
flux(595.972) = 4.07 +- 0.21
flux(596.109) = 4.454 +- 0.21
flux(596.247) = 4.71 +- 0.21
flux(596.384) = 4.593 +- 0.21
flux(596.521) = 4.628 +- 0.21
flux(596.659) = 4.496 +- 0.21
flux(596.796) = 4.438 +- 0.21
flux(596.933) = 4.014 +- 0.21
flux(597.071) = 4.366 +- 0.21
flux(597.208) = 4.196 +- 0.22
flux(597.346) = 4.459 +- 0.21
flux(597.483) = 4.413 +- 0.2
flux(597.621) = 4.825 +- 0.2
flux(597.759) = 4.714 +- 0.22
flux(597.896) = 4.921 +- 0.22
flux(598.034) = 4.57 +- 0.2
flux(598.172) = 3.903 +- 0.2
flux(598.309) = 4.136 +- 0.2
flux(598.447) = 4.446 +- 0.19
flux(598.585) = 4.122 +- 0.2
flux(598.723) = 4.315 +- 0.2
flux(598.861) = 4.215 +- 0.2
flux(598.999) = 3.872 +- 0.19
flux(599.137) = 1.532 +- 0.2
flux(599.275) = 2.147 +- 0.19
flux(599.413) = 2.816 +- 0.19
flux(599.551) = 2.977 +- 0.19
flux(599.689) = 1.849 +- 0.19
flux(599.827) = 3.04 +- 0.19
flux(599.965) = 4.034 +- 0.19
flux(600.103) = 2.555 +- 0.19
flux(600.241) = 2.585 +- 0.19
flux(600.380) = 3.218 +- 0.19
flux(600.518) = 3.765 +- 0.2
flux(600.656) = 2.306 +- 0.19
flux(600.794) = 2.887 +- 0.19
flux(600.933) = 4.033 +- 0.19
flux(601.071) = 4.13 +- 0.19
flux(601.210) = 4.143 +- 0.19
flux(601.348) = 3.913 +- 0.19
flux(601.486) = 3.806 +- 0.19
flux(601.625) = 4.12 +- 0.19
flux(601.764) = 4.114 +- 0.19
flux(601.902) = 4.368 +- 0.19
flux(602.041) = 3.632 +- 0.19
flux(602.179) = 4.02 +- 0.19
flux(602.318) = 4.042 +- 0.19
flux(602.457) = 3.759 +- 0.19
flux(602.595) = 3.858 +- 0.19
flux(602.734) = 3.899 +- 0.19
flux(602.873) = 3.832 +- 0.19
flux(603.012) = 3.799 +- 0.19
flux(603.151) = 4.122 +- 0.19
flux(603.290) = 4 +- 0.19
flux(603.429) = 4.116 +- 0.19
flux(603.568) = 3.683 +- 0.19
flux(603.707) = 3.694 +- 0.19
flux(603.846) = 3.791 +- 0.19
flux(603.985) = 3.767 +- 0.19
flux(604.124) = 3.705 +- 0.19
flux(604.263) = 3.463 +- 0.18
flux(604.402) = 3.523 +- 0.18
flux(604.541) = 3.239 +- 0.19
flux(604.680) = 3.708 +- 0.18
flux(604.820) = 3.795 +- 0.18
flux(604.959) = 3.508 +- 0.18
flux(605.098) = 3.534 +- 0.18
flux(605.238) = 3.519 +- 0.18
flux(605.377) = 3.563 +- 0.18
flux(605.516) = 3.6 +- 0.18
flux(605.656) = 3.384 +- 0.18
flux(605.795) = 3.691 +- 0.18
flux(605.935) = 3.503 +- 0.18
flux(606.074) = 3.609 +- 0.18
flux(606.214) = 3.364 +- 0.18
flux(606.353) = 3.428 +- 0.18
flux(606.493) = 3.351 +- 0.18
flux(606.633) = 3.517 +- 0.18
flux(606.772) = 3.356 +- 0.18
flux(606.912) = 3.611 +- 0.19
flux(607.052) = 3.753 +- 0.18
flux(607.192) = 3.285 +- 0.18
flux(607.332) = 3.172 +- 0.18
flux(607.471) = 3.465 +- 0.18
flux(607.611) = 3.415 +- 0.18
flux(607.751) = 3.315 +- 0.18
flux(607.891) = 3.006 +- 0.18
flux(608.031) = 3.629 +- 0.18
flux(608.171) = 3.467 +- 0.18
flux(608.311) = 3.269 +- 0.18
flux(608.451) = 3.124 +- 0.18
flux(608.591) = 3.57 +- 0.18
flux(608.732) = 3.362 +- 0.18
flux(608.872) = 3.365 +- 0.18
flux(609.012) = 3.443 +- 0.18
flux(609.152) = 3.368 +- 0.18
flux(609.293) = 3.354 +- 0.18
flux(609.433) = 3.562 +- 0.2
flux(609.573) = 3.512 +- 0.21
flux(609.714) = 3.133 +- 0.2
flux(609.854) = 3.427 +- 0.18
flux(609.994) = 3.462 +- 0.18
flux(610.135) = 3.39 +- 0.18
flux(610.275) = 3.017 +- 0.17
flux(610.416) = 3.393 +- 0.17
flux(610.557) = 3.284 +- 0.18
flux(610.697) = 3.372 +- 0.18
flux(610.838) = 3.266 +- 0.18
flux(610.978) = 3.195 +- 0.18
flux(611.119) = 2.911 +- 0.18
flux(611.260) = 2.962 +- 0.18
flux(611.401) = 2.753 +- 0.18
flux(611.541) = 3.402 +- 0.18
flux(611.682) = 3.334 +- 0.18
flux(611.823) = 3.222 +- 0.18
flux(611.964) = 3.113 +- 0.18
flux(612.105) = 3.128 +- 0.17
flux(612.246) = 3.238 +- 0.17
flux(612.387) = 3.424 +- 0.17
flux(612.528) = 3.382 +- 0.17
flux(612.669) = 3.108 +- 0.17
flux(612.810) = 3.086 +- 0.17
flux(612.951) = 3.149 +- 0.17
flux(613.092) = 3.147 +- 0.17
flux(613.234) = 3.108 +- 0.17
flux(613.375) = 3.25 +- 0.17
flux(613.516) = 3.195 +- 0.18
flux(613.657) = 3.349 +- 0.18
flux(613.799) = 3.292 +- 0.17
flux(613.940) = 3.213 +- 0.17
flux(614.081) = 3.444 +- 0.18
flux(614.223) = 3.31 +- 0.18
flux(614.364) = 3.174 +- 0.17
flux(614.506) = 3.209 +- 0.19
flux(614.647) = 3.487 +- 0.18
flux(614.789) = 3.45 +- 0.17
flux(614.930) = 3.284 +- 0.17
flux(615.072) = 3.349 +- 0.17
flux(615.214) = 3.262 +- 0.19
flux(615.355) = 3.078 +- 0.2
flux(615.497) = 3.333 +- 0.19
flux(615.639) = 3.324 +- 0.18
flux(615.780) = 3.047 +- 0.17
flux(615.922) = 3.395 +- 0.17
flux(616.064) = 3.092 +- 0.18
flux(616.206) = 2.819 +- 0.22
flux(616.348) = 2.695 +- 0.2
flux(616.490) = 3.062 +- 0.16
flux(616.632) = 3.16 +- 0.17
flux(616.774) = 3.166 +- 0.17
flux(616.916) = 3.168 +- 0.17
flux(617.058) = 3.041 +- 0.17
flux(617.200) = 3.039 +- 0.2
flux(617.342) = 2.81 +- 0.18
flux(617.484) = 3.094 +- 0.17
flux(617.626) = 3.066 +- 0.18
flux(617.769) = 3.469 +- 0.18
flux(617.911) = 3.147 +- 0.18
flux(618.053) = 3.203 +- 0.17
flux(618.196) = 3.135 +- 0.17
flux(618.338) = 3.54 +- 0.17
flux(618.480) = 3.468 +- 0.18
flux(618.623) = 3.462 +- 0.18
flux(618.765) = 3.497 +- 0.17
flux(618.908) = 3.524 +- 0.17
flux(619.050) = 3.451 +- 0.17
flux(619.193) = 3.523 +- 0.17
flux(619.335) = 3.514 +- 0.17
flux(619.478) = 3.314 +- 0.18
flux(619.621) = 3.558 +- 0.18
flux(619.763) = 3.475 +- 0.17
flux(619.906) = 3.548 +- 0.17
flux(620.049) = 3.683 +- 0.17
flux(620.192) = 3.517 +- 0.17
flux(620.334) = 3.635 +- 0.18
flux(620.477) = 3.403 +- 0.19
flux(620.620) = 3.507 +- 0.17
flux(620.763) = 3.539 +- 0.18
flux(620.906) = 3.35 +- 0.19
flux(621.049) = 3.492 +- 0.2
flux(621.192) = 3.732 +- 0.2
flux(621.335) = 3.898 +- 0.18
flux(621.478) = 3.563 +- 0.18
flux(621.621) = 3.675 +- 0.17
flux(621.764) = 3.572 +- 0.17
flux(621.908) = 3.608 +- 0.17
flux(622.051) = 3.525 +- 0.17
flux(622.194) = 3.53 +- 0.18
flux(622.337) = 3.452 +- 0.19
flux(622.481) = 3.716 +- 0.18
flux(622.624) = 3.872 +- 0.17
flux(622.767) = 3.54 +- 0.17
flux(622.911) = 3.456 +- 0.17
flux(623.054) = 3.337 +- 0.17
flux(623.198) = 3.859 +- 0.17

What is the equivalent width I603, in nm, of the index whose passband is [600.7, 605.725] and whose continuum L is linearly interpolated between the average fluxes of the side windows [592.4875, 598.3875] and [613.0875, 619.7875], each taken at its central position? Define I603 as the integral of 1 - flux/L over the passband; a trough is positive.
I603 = 0.49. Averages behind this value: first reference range 4.73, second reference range 3.25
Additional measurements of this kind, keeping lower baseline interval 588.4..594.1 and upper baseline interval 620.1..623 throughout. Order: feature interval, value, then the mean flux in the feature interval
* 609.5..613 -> 0.78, 3.23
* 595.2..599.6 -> 0.65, 4.2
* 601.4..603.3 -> 0.28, 3.95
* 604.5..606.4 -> 0.40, 3.54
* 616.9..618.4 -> 0.25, 3.15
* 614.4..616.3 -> 0.34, 3.23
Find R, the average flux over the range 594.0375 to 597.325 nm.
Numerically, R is 4.62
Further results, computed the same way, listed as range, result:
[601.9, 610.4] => 3.55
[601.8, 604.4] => 3.86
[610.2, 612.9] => 3.19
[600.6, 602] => 3.79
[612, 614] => 3.22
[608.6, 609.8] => 3.4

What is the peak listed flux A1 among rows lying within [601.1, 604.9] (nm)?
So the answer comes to 4.368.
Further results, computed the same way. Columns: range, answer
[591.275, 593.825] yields 6.496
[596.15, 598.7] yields 4.921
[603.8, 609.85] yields 3.795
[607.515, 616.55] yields 3.629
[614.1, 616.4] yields 3.487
